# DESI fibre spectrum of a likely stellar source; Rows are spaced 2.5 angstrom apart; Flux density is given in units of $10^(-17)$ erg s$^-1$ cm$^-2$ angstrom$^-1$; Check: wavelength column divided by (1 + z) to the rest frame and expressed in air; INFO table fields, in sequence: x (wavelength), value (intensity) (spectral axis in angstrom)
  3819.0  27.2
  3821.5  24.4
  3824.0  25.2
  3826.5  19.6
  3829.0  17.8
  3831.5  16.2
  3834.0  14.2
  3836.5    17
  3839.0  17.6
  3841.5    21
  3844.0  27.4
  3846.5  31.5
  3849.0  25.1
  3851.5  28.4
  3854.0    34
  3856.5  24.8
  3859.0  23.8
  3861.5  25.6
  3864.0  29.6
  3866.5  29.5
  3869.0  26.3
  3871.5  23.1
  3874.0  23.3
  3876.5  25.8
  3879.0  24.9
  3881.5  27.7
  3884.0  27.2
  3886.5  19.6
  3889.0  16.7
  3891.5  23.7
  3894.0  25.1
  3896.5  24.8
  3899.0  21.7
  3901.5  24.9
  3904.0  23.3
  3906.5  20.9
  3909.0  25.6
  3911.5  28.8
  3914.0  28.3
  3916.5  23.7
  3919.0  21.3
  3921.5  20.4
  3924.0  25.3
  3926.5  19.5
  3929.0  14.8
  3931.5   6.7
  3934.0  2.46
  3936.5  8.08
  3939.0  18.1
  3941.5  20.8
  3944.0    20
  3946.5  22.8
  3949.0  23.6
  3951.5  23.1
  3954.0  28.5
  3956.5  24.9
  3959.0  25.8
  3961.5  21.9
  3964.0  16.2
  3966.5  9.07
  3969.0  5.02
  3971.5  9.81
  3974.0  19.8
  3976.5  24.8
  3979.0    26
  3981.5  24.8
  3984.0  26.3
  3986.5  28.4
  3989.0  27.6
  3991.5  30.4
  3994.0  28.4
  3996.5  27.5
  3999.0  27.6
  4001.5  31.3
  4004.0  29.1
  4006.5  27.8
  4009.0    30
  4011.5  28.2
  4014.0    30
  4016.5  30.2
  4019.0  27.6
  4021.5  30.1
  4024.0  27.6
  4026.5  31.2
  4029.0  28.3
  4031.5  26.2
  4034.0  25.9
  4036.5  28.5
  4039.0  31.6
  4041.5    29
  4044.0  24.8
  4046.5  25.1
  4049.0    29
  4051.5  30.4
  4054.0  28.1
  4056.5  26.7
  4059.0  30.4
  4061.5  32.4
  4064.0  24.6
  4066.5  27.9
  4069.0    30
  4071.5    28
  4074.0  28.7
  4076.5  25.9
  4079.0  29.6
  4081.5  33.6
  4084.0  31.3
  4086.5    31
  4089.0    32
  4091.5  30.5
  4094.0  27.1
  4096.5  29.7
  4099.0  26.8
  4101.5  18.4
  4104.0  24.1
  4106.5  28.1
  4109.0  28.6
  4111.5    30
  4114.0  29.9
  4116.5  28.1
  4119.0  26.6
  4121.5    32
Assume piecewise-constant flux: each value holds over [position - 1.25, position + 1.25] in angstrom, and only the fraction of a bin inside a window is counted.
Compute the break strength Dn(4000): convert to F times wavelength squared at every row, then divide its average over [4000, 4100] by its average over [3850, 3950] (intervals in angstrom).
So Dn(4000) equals 1.38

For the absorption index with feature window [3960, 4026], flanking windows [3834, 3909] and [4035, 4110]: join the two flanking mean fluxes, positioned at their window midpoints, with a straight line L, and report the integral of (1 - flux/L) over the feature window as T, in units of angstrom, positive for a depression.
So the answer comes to 4.9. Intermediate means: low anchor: 24.5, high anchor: 28.4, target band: 24.9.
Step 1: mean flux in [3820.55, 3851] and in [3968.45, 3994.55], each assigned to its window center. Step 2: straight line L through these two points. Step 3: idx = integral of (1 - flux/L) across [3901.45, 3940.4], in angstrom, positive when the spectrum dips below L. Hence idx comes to 5.4 angstrom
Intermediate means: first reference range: 21.6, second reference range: 23.2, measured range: 19.3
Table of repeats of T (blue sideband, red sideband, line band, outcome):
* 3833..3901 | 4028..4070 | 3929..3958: 8.96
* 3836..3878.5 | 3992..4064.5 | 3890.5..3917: 1.81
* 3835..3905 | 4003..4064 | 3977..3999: 0.14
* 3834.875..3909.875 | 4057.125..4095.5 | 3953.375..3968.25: 3.61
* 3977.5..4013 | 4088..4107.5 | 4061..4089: -2.21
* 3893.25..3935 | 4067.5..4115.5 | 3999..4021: -3.56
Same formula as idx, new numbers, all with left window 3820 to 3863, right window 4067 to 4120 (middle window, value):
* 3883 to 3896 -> 0.9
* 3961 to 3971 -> 5.3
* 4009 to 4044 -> -2.1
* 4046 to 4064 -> -0.7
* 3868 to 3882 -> -0.7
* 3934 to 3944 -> 4.2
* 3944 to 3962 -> 1.0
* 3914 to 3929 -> 1.8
